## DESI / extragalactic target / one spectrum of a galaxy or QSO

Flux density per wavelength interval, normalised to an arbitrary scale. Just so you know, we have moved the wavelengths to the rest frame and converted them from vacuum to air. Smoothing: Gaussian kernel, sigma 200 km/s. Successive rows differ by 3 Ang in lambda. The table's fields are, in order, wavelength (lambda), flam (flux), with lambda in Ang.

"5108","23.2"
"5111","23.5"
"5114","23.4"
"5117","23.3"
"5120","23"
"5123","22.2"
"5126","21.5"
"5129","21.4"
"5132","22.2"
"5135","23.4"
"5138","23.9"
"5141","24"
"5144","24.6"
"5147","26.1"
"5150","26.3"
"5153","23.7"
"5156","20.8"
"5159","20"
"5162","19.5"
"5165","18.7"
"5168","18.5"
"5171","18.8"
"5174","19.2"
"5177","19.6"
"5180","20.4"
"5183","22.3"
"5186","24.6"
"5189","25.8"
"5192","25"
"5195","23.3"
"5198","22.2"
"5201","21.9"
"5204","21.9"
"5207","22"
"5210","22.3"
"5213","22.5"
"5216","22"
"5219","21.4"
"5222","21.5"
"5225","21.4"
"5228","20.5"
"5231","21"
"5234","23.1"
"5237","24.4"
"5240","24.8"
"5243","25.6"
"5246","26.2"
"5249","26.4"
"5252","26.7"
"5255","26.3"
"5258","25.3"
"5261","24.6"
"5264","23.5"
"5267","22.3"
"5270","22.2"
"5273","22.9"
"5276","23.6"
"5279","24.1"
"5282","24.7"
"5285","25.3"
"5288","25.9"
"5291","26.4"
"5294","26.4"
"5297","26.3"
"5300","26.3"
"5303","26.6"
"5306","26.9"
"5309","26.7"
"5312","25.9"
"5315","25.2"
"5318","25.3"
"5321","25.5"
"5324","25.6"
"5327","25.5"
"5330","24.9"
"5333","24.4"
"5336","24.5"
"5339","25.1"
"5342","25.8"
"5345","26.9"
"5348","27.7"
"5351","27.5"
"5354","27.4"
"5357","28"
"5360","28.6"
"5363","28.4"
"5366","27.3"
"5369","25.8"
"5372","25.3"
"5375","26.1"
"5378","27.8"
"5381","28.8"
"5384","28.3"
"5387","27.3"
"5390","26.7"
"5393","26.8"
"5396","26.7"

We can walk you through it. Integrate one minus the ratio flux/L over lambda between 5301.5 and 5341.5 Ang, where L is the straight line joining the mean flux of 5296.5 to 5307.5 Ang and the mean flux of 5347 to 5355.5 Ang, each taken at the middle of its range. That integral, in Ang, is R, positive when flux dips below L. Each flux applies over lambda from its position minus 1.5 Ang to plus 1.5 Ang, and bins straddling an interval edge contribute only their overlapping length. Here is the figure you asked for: 2.0 Ang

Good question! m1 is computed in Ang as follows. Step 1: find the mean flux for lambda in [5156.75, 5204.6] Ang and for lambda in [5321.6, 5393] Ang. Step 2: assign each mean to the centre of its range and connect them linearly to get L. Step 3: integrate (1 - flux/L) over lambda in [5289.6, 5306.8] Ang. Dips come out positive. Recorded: -1.1 Ang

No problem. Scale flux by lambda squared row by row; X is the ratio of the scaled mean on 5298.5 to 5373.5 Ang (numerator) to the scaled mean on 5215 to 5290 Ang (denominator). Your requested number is 1.14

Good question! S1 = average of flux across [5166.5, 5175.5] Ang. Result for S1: 18.8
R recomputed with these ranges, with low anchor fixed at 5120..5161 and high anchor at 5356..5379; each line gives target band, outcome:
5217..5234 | 2.2 Ang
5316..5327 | 0.4 Ang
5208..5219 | 1.0 Ang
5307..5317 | 0.1 Ang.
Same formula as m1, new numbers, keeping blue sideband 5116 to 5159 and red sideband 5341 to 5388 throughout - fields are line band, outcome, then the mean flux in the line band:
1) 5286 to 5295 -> -0.1 Ang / 26.2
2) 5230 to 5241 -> 0.7 Ang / 23.4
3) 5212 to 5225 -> 1.5 Ang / 21.8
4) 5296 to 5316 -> 0.0 Ang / 26.3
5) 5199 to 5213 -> 1.4 Ang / 22.1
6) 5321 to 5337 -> 1.0 Ang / 25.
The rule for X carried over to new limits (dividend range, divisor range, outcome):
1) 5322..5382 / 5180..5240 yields 1.24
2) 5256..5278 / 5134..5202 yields 1.10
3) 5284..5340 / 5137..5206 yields 1.22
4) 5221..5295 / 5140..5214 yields 1.13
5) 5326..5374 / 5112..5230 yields 1.28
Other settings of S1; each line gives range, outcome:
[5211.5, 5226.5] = 21.8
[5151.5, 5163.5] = 21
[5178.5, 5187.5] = 22.4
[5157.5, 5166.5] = 19.4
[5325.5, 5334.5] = 24.9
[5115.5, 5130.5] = 22.3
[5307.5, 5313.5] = 26.3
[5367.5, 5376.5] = 25.7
